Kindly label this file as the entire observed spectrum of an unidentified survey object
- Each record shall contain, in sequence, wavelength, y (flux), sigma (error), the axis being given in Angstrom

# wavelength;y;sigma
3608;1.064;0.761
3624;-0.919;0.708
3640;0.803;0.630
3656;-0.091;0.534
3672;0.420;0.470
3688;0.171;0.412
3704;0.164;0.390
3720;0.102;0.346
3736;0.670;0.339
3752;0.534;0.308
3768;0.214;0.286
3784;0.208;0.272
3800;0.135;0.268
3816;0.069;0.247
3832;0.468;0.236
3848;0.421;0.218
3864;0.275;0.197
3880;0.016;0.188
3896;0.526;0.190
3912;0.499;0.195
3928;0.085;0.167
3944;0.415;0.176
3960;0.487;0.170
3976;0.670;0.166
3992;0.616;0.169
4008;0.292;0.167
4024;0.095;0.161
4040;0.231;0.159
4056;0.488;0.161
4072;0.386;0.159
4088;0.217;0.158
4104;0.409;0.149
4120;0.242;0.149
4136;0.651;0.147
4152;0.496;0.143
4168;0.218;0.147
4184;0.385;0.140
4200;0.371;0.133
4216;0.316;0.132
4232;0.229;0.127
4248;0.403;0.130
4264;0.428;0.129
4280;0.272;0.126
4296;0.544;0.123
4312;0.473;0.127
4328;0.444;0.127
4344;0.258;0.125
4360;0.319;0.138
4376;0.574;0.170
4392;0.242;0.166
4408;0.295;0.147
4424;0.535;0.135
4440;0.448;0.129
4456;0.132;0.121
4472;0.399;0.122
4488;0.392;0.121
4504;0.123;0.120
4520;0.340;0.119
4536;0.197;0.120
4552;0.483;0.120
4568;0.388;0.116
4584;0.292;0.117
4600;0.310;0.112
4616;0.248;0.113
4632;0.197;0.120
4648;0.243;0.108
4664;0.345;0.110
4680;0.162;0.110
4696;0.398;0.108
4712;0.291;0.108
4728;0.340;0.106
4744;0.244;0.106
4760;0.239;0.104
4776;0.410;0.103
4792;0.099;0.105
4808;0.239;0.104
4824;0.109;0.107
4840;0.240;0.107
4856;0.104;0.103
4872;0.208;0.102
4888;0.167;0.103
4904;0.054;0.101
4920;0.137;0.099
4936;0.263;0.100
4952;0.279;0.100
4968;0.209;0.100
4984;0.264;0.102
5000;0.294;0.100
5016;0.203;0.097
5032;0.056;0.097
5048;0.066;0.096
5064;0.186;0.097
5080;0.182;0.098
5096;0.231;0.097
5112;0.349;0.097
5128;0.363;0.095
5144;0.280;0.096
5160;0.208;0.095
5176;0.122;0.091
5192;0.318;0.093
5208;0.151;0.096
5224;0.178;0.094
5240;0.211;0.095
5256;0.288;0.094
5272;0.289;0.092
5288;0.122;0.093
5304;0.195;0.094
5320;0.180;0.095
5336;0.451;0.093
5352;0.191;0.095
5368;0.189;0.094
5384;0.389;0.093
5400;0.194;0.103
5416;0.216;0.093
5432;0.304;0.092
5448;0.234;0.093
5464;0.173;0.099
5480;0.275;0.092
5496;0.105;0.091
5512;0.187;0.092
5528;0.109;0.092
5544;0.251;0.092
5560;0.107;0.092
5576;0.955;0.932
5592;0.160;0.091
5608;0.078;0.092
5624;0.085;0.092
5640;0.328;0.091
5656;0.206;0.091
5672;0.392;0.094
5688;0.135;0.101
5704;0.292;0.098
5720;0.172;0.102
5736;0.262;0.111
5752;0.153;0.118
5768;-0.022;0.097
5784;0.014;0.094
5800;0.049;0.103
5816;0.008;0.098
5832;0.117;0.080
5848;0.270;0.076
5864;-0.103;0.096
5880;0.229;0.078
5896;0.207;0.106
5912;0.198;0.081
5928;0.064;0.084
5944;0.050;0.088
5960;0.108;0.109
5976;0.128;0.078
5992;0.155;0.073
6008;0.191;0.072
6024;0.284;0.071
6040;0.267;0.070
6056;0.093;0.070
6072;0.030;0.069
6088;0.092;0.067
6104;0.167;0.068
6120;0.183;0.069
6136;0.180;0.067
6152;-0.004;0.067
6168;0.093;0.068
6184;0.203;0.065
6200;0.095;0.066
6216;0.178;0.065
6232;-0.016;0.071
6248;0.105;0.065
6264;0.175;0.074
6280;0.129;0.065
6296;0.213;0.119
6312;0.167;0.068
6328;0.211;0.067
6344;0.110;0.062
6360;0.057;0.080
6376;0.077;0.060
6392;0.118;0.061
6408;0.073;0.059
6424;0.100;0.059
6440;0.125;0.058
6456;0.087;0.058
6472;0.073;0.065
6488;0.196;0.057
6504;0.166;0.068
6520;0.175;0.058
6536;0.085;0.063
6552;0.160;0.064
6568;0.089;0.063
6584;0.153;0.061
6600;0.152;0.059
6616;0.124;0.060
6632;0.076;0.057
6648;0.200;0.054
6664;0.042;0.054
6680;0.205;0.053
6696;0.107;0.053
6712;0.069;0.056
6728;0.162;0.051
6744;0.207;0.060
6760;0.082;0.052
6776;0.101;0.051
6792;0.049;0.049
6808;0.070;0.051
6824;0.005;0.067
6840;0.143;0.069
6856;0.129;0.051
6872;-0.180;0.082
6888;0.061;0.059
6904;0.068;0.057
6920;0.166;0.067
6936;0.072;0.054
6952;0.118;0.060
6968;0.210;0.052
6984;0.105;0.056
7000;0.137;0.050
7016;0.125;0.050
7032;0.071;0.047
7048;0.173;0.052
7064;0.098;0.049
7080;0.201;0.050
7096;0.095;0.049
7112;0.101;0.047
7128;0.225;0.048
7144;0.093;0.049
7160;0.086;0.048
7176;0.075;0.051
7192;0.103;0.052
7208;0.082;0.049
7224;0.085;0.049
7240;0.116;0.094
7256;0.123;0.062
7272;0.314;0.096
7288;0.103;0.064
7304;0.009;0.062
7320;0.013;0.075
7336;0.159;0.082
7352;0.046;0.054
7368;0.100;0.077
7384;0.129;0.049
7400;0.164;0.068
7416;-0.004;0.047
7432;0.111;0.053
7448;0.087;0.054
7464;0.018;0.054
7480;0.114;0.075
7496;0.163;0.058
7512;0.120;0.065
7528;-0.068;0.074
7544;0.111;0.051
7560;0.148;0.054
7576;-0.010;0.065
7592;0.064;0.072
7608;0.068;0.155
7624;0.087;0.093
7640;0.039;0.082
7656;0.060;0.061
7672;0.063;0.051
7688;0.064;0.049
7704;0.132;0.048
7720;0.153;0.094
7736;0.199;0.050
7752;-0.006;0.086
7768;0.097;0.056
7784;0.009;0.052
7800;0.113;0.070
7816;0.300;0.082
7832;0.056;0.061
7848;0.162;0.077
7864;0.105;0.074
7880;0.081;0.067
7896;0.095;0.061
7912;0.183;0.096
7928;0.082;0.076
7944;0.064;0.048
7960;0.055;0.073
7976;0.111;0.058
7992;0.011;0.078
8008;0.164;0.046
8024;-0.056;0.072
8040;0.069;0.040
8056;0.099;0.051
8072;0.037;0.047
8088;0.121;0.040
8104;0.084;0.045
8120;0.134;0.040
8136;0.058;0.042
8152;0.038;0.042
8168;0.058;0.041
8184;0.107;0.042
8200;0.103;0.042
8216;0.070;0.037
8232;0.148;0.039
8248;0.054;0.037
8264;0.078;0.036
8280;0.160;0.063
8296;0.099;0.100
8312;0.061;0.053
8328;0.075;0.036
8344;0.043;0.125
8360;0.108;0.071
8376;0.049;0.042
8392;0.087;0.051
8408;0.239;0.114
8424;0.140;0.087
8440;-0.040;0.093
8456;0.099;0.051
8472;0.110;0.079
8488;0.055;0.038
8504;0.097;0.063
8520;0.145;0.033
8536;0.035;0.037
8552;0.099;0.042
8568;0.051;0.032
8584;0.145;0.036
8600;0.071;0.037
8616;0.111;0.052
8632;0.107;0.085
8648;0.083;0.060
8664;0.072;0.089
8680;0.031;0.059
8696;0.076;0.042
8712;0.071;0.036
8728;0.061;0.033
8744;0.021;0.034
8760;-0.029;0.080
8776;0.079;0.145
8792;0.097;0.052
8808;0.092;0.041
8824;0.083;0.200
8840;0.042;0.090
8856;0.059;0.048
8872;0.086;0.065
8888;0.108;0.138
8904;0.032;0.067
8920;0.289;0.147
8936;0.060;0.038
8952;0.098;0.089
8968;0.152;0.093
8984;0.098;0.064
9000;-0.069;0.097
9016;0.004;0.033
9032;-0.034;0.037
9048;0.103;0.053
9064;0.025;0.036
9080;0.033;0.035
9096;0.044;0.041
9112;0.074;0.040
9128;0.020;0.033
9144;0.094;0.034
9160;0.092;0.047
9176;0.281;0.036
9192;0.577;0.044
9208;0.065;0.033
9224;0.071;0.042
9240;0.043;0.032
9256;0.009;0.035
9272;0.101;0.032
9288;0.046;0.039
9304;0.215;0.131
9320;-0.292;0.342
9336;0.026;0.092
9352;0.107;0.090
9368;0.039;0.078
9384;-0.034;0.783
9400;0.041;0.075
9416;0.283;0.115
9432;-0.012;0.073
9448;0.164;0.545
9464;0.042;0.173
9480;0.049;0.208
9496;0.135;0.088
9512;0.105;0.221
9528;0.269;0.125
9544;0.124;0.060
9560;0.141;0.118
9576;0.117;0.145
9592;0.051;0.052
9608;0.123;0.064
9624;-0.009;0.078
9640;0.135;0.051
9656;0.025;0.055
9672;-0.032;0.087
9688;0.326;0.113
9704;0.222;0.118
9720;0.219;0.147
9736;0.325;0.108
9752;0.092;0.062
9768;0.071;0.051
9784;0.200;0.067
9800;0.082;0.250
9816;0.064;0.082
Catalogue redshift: 1.46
